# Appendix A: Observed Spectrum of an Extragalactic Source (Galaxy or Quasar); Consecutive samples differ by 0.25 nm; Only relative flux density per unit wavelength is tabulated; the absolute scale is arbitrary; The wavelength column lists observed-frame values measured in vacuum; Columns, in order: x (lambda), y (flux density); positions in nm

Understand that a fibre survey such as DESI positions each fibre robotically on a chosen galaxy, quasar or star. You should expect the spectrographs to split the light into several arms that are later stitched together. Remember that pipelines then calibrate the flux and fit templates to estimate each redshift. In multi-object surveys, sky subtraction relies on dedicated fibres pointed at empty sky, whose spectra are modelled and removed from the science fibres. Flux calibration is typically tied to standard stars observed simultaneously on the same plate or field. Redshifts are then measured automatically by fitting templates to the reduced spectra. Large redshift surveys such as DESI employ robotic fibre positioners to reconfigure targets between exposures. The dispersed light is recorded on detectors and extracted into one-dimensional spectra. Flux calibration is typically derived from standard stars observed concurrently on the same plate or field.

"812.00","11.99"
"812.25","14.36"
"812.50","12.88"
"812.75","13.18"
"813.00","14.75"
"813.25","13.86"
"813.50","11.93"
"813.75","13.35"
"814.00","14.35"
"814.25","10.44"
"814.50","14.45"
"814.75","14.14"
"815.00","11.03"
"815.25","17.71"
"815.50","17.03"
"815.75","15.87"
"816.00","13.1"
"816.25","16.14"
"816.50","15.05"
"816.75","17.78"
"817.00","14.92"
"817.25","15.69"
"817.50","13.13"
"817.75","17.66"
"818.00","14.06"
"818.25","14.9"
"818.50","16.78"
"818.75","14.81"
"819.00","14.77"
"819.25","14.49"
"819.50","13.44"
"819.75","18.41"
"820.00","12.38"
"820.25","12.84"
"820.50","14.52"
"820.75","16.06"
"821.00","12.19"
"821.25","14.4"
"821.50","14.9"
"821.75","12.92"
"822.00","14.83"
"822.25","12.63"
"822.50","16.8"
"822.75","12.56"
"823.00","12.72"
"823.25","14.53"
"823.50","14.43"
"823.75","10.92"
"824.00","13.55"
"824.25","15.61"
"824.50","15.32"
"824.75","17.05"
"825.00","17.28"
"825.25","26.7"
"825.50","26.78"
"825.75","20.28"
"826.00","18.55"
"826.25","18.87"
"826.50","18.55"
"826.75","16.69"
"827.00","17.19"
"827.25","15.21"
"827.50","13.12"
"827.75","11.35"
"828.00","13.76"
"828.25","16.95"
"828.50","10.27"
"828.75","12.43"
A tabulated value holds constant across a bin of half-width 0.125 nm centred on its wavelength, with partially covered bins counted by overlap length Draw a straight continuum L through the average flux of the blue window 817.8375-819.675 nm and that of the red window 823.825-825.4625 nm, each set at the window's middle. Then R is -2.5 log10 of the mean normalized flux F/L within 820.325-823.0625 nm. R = 0.17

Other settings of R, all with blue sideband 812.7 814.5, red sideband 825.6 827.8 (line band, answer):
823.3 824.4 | 0.18 mag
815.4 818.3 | -0.10 mag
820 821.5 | 0.10 mag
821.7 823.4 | 0.14 mag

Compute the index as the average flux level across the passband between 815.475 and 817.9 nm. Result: 15.6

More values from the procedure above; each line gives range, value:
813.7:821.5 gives 14.7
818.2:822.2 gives 14.5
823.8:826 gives 18.8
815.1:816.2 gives 15.8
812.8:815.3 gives 13.5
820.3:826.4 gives 16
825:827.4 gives 19.7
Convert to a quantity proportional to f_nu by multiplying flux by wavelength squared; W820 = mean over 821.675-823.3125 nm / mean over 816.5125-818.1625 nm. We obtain 0.91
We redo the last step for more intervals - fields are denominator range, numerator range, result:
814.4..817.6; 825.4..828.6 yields 1.14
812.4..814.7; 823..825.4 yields 1.24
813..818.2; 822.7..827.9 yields 1.16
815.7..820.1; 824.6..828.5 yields 1.18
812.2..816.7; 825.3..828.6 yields 1.24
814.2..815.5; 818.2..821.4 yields 1.05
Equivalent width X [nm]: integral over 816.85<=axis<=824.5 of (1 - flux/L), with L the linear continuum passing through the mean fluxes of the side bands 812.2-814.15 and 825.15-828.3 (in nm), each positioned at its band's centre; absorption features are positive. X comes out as 0.717 nm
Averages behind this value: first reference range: 13.5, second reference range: 18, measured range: 14.4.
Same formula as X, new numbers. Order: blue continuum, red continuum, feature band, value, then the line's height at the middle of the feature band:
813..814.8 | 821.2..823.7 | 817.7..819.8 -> -0.250 nm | 13.7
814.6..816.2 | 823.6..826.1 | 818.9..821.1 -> 0.281 nm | 16.5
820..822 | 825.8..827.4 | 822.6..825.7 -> -0.088 nm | 16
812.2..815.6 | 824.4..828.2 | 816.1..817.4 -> -0.098 nm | 14.7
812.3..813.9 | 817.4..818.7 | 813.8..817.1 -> -0.095 nm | 14.3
